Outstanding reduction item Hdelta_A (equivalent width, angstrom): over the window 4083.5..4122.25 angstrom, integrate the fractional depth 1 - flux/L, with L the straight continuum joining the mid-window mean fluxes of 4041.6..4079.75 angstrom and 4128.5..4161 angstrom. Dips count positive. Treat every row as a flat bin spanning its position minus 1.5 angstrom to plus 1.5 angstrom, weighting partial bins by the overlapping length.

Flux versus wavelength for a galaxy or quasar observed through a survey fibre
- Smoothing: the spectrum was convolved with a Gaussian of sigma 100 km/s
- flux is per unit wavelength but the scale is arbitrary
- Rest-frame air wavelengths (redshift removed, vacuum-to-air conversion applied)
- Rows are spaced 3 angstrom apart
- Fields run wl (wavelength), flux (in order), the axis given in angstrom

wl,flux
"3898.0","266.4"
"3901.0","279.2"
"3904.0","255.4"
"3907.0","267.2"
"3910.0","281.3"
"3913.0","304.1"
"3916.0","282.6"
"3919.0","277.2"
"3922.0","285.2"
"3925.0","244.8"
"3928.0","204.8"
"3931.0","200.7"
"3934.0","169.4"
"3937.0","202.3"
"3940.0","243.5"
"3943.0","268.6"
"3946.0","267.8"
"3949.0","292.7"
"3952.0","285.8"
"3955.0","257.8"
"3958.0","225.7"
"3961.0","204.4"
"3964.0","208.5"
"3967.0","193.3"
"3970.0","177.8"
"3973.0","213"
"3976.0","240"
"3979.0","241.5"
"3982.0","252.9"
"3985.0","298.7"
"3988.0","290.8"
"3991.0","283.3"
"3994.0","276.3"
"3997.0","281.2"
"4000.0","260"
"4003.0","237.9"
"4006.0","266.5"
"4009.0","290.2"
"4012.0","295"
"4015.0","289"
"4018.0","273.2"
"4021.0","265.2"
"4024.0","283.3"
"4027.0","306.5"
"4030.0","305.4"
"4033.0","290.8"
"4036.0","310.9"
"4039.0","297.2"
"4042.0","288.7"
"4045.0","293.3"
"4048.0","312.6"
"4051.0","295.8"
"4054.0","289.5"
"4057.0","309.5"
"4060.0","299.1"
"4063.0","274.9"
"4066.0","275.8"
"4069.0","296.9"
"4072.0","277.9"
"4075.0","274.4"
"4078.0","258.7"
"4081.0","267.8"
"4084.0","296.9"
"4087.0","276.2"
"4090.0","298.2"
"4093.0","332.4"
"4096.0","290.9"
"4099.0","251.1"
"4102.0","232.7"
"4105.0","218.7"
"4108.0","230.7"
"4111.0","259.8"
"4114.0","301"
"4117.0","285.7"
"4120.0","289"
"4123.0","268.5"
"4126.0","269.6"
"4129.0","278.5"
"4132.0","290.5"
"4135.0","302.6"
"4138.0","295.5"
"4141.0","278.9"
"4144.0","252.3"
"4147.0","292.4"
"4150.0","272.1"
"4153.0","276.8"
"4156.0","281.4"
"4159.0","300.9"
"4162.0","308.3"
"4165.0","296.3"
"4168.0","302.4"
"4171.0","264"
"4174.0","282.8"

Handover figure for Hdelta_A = 1.7 angstrom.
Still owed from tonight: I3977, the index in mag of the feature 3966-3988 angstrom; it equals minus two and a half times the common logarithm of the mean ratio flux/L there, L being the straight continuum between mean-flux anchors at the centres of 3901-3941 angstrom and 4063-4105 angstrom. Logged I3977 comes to 0.100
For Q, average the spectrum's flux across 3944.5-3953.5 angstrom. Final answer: 282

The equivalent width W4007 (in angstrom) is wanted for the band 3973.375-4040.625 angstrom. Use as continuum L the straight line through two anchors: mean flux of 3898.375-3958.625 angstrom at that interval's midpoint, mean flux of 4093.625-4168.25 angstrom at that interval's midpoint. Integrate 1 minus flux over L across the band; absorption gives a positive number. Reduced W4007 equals -3.5 angstrom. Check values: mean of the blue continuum 255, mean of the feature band 278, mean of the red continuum 277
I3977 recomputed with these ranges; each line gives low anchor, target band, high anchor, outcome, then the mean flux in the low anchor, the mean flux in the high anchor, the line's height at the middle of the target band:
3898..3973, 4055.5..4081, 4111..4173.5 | -0.05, 245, 285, 270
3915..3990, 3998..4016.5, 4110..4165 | -0.08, 241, 284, 254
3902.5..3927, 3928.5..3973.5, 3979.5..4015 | 0.20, 273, 275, 274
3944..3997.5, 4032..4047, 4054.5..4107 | -0.11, 249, 278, 267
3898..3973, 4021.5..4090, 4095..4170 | -0.10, 245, 277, 264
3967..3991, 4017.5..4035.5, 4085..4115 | -0.14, 244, 269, 254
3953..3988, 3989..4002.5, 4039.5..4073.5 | -0.10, 232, 292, 250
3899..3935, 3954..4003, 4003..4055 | 0.13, 256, 290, 274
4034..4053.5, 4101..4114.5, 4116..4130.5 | 0.15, 299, 278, 282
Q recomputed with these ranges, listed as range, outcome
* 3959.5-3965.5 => 206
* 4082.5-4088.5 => 287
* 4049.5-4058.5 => 298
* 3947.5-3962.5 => 253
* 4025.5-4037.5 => 303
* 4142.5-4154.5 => 273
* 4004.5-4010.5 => 278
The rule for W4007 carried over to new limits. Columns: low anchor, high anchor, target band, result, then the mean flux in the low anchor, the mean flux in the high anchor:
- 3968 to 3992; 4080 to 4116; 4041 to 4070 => -3.4 angstrom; 248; 272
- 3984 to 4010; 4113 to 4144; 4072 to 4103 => 0.3 angstrom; 275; 284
